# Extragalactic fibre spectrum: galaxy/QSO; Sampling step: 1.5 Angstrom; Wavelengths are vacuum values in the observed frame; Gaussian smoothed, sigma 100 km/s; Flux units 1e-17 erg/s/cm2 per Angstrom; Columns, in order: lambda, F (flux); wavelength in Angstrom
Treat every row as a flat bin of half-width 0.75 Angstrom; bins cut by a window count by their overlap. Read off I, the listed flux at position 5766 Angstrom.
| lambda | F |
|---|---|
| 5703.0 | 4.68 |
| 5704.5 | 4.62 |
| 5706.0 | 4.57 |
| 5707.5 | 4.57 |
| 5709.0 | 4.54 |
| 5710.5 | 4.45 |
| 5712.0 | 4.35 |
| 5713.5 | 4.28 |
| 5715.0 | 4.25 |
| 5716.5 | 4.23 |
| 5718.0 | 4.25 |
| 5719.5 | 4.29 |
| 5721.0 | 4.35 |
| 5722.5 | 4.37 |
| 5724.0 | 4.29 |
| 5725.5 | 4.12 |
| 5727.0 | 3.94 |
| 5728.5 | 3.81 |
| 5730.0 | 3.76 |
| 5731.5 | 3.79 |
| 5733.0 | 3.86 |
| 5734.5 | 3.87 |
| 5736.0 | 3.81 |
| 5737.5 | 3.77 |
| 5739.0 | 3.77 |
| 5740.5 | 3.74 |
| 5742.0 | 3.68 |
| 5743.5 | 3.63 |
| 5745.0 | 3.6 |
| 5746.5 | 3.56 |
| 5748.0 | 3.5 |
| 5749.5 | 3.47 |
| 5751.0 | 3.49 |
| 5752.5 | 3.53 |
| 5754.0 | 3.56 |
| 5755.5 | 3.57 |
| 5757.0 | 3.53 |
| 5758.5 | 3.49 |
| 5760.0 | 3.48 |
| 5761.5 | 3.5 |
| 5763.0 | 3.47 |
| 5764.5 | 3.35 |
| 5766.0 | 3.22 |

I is 3.22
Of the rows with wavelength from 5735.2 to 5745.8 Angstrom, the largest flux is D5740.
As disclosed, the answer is 3.81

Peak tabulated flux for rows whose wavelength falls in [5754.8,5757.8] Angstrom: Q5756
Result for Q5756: 3.57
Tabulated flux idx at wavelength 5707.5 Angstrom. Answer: 4.57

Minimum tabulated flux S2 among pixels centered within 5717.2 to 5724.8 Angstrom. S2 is 4.25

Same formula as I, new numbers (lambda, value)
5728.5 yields 3.81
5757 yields 3.53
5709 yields 4.54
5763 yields 3.47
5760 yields 3.48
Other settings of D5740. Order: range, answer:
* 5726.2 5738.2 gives 3.94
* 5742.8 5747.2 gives 3.63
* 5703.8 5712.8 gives 4.62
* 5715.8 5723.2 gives 4.37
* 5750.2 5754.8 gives 3.56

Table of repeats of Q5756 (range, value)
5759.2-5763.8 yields 3.5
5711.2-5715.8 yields 4.35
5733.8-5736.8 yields 3.87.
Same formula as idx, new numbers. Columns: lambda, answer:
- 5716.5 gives 4.23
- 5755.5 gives 3.57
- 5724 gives 4.29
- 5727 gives 3.94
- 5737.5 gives 3.77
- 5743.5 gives 3.63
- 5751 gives 3.49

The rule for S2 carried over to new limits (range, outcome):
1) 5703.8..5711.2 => 4.45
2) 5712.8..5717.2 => 4.23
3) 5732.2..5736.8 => 3.81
